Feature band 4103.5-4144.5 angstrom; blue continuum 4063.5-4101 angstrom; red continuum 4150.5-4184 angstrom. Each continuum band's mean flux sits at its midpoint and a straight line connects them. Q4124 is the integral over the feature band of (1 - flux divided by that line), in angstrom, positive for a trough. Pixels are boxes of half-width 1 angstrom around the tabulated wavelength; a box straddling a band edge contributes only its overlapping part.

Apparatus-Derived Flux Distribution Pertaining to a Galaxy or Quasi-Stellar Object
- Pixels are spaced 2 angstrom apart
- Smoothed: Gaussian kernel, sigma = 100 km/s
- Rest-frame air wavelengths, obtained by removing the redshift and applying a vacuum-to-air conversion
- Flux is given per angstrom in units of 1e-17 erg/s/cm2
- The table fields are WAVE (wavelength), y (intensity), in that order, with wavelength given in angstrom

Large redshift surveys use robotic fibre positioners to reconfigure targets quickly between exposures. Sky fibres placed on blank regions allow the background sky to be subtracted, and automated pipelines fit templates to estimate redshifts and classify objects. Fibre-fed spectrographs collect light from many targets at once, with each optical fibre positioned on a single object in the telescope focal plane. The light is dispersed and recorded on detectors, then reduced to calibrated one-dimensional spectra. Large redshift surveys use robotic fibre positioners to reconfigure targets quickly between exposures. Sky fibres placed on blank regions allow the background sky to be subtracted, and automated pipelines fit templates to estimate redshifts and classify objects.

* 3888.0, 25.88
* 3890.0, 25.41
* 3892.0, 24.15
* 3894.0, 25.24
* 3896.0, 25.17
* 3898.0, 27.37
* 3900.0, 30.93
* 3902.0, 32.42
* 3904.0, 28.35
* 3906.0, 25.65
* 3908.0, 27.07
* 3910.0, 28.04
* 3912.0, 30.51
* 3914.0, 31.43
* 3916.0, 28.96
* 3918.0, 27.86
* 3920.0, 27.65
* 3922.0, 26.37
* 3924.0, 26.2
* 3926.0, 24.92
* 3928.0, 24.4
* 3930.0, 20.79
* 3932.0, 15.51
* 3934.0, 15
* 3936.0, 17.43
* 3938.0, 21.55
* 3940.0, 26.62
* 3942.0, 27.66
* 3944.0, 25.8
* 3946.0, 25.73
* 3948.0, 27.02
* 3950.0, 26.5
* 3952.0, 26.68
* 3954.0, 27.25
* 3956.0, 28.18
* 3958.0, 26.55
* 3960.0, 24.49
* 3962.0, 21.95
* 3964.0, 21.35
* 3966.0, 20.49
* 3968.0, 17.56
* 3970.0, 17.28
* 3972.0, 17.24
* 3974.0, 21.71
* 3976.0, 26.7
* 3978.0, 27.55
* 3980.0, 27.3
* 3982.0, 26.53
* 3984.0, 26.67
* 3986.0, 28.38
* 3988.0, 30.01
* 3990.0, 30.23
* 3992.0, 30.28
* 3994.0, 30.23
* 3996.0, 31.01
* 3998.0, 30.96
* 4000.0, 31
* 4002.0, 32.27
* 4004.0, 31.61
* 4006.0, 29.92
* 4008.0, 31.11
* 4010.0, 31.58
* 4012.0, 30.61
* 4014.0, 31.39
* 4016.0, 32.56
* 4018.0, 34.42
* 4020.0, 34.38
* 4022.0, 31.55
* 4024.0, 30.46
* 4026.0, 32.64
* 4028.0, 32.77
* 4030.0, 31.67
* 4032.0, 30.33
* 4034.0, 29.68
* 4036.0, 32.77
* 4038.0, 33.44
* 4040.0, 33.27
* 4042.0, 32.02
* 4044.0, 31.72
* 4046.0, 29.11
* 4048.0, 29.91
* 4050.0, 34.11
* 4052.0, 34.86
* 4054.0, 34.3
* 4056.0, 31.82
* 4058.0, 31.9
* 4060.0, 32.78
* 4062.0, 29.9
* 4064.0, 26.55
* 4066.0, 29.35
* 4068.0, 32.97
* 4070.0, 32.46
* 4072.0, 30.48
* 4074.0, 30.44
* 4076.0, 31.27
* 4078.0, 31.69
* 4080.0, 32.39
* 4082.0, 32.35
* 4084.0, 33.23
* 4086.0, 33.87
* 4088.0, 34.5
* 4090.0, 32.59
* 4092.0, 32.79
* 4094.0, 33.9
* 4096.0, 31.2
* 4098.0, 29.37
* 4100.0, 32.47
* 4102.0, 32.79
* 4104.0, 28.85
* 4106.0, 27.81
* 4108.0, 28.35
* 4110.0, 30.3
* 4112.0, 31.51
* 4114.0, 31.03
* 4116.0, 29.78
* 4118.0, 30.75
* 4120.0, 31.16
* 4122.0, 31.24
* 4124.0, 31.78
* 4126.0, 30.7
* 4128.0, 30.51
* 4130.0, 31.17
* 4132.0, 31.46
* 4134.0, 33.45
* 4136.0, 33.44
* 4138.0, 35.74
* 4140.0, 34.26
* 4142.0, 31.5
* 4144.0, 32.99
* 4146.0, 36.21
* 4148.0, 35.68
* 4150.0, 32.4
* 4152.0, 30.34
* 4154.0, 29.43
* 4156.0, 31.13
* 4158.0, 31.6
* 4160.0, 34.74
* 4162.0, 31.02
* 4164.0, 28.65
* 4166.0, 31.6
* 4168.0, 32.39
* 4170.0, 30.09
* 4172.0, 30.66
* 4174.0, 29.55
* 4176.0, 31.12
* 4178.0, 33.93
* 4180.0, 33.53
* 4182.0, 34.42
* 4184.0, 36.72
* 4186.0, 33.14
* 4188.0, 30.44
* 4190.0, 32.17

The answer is 0.56 angstrom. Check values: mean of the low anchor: 31.9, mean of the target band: 31.3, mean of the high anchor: 31.7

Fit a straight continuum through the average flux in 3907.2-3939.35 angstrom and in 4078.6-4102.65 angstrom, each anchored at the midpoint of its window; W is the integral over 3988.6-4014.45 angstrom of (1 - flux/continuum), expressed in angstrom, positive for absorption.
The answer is -2.3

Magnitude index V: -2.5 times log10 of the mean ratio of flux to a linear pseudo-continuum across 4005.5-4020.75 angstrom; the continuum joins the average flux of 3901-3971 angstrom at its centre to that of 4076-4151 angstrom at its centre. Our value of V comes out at -0.15 mag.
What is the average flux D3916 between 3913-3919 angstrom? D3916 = 29.4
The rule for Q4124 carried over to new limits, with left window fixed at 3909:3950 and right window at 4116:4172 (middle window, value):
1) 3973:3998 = -1.2 angstrom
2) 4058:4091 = -2.2 angstrom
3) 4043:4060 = -1.9 angstrom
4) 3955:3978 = 3.4 angstrom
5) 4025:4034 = -1.1 angstrom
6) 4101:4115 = 0.3 angstrom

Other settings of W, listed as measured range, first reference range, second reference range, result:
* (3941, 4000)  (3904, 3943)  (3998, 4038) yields 5.1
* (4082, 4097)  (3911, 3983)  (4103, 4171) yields -1.7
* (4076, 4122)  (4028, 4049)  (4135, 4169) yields 0.8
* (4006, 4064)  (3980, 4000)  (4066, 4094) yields -2.0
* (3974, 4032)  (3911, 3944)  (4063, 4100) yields -4.7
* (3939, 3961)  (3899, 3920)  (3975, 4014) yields 2.1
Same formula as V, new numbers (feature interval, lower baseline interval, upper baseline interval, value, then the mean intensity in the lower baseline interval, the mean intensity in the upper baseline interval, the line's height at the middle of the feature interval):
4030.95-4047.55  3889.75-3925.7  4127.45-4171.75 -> -0.05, 27.7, 32.3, 30.2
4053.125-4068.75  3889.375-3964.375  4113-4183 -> -0.06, 25.7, 32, 29.5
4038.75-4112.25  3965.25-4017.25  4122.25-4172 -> -0.05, 27.8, 32.1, 30.2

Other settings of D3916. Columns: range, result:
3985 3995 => 29.8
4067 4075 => 31.6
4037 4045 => 32.6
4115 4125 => 30.9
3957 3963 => 24.3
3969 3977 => 20.7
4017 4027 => 32.7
